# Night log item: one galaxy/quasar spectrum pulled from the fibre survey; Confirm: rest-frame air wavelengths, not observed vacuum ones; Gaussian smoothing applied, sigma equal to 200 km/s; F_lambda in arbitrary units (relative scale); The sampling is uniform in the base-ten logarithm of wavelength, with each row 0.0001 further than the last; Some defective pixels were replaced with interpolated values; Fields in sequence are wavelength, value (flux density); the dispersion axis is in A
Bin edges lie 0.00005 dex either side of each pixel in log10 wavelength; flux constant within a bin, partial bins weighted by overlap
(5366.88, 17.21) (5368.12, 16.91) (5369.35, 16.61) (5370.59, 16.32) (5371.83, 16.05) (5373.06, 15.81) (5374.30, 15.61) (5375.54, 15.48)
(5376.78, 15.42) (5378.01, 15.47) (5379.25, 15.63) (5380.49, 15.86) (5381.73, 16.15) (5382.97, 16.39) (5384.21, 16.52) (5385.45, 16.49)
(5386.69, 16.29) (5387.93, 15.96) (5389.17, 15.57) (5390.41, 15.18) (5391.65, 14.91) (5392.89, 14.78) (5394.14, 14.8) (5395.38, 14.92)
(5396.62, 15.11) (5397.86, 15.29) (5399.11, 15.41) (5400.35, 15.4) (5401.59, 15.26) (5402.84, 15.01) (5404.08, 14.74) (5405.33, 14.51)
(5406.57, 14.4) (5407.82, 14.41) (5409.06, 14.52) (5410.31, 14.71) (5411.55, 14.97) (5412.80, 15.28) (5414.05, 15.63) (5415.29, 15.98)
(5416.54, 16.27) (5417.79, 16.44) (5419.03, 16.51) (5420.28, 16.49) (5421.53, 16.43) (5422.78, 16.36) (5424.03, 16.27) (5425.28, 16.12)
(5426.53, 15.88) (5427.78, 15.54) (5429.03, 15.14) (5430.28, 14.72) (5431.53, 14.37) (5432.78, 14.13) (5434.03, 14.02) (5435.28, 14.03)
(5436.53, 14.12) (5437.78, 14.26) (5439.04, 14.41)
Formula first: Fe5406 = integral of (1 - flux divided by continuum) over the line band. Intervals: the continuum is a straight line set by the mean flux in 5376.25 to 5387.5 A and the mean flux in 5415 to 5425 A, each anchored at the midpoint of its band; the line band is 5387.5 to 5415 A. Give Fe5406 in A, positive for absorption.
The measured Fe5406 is 2.0 A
